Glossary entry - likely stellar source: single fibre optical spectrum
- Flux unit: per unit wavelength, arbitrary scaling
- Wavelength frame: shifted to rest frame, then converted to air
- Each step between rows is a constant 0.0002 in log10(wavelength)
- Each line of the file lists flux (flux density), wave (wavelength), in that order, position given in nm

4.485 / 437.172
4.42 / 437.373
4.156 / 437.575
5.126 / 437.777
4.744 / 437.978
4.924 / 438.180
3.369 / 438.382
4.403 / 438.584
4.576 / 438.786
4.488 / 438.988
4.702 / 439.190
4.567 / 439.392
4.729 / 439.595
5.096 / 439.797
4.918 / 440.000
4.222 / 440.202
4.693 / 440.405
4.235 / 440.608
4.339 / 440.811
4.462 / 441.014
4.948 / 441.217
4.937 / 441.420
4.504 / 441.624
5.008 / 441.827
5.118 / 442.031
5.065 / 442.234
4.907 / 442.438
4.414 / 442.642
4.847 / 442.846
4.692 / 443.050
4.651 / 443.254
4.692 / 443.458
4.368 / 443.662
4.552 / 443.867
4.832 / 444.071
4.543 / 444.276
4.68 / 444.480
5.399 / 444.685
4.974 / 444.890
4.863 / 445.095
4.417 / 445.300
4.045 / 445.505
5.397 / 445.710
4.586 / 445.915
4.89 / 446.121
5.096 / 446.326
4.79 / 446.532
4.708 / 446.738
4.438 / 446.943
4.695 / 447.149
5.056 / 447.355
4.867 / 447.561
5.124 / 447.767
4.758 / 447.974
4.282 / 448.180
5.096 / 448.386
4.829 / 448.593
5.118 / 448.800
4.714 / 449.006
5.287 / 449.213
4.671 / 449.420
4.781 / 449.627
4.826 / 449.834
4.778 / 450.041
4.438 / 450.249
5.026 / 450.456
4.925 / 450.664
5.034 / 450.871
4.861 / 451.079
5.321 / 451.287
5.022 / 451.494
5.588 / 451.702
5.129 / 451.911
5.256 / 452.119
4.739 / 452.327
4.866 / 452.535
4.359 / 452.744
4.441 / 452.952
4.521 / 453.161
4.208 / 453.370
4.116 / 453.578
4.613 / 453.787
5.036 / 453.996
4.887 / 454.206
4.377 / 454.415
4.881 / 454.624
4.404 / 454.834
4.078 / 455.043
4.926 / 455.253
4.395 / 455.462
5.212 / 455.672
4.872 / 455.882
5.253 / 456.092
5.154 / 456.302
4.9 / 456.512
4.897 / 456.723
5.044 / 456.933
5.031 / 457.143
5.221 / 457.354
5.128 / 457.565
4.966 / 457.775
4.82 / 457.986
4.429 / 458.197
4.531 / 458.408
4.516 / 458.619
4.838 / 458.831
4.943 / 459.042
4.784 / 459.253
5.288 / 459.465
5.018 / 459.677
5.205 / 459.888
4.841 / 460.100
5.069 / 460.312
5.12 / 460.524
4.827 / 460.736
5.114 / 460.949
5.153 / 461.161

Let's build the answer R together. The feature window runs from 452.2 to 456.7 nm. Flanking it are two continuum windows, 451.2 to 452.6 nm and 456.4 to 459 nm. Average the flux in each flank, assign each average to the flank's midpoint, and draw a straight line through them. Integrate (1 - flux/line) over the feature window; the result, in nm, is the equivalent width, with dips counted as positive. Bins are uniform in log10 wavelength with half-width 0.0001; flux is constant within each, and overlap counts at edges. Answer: 0.30 nm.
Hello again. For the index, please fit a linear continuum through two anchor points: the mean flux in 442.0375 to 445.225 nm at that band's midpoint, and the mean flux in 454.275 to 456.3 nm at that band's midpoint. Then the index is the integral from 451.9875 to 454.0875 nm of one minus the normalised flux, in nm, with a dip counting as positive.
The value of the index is 0.06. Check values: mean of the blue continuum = 4.77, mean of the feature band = 4.62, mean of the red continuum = 4.74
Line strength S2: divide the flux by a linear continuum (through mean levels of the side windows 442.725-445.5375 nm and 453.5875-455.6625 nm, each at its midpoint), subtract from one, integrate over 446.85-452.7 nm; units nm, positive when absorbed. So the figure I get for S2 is -0.31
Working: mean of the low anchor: 4.7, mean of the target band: 4.91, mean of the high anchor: 4.62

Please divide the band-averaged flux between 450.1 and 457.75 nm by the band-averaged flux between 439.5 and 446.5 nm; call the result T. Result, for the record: 1.02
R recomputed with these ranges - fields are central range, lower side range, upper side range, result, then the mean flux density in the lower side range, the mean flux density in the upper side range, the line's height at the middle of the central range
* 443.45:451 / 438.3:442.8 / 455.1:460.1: -0.091 nm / 4.63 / 4.92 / 4.74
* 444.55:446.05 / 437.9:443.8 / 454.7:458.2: -0.032 nm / 4.64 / 4.88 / 4.71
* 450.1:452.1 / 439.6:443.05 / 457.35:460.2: -0.093 nm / 4.73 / 4.88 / 4.82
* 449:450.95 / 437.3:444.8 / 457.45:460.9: -0.031 nm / 4.66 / 4.9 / 4.78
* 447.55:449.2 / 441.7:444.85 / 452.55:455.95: -0.063 nm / 4.79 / 4.59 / 4.69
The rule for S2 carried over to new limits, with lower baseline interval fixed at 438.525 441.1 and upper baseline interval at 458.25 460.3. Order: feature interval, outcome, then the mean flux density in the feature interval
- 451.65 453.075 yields -0.03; 4.88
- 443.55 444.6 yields 0.01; 4.61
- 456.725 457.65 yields -0.04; 5.08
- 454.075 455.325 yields 0.06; 4.59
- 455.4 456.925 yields -0.05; 4.97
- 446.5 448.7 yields -0.04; 4.79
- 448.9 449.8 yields -0.03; 4.86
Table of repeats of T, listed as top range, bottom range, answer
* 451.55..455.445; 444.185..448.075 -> 0.97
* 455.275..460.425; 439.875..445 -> 1.04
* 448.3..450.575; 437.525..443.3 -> 1.05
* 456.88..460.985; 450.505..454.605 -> 1.03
